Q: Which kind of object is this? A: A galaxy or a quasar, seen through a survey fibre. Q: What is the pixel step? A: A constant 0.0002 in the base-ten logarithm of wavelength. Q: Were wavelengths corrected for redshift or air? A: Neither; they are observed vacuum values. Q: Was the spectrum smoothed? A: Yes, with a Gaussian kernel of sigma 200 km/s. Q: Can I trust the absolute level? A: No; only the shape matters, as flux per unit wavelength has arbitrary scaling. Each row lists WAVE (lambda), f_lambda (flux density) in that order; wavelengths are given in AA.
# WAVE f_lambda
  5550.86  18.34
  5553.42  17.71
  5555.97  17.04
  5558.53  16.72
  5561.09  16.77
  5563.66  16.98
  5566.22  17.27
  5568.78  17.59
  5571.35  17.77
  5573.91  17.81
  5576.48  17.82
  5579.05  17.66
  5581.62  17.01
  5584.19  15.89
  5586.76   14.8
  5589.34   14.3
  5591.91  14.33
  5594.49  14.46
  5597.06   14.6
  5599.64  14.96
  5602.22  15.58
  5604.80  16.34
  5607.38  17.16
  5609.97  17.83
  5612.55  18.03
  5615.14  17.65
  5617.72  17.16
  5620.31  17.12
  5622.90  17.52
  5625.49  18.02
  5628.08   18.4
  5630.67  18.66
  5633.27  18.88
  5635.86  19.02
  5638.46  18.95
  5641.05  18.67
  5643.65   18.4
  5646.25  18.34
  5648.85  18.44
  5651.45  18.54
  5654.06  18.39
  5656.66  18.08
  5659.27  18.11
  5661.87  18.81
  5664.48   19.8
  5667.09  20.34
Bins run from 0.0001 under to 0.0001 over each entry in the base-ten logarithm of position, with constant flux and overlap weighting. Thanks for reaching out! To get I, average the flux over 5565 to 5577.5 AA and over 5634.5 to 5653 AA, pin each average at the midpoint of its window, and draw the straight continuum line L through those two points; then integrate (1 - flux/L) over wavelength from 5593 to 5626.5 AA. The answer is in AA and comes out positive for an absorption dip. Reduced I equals 2.9 AA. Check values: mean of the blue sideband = 17.7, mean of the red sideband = 18.6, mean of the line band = 16.6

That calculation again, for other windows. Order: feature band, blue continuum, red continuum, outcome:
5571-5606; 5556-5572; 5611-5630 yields 3.0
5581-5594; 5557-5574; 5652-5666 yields 1.8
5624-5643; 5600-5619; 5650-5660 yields -1.0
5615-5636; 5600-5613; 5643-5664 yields -0.7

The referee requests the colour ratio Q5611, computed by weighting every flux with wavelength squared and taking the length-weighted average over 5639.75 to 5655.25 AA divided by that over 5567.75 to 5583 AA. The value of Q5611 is 1.08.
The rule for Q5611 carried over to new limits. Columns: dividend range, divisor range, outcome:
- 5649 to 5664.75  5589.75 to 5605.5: 1.26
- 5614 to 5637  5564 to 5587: 1.07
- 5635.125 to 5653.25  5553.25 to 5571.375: 1.12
